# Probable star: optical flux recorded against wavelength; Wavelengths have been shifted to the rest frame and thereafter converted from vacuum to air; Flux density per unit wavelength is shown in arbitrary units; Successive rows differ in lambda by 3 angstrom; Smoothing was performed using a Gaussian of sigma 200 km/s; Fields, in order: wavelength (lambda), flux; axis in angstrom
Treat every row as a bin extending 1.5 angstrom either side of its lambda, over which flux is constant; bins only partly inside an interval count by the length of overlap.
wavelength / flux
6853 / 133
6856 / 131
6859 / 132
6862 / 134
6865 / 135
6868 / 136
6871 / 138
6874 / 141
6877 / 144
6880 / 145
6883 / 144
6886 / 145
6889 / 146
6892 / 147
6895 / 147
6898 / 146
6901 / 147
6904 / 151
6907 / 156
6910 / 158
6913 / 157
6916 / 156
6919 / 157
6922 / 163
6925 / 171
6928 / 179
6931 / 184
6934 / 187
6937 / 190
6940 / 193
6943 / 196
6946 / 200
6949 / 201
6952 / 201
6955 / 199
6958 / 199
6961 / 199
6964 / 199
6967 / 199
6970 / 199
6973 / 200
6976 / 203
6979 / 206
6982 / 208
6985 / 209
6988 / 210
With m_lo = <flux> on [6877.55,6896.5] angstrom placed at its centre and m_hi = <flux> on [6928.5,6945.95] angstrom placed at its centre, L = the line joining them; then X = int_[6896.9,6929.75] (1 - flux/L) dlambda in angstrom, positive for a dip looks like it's 2.0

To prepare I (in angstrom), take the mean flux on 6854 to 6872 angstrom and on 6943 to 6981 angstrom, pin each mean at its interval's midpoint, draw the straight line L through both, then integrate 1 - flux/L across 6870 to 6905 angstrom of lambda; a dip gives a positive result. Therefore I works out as 1.2 angstrom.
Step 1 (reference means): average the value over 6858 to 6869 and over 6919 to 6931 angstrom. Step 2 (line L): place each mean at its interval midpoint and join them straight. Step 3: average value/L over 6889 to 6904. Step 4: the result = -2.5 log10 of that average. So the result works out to 0.05 mag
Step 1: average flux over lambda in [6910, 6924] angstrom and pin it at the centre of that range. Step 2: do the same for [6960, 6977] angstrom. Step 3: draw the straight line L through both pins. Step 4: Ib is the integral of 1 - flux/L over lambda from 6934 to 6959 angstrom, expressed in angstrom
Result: -2.00 angstrom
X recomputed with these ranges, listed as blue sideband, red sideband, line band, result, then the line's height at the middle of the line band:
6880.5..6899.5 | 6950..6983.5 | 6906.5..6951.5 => -0.8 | 174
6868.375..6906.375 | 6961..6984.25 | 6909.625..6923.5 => 0.5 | 165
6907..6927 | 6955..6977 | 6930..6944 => -1.1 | 176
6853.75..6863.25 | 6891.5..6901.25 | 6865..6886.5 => -0.4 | 139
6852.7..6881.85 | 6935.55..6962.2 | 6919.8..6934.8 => 0.5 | 182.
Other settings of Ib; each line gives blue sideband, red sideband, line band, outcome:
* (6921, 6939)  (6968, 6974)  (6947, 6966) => -0.7 angstrom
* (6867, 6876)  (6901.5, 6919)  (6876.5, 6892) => -0.1 angstrom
